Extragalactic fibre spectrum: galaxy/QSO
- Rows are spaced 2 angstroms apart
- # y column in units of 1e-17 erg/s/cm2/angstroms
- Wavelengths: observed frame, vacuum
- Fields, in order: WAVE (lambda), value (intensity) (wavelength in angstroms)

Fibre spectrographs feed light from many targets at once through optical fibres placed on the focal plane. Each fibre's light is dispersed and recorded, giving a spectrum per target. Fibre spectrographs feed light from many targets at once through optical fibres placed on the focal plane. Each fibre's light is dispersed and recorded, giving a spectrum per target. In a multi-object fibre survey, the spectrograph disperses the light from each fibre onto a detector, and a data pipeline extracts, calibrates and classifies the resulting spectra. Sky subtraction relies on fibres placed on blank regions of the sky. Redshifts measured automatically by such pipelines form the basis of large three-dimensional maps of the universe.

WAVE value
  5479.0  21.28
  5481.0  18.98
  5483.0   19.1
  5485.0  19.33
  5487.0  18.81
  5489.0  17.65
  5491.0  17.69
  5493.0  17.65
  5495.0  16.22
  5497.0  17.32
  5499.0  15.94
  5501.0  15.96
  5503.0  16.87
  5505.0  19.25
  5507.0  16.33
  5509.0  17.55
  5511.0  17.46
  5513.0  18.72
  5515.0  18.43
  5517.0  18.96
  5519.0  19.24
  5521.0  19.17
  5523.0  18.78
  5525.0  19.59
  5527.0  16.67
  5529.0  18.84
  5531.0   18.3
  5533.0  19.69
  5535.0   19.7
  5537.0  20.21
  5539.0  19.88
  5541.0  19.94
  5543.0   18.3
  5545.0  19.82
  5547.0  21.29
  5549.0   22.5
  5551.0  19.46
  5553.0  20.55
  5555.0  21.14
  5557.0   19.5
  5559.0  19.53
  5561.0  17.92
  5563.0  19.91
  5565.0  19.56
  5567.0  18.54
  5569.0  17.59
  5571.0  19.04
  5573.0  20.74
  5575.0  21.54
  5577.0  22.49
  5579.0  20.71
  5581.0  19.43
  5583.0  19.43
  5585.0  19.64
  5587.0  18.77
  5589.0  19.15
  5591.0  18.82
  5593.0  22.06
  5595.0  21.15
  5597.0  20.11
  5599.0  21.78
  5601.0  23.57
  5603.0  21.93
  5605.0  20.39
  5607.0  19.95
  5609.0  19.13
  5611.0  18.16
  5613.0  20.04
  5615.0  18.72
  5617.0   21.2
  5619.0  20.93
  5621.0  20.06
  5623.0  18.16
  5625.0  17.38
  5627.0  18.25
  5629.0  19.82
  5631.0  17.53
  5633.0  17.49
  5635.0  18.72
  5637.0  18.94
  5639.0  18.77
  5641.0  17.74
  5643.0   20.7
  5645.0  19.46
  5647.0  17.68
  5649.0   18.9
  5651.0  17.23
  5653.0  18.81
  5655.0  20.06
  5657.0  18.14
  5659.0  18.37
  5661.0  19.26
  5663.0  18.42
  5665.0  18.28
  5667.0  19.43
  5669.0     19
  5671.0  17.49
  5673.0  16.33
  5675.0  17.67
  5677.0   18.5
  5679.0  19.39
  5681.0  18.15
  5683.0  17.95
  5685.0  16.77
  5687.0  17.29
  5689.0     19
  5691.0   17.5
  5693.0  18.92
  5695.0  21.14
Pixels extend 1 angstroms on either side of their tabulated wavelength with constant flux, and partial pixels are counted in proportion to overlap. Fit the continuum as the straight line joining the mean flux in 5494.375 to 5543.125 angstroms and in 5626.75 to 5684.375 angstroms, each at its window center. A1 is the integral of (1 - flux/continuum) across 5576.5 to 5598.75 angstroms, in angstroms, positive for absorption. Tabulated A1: -2.1 angstroms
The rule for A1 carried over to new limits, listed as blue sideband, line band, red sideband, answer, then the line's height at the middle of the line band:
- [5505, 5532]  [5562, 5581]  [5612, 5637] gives -1.32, 18.7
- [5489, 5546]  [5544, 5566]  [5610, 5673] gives -1.99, 18.4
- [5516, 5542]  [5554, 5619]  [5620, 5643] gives -4.35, 18.8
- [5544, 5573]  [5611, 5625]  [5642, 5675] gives -0.36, 19.1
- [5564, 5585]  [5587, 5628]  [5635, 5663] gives -1.31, 19.4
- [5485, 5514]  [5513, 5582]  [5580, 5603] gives -2.20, 19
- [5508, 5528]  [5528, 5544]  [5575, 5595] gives -0.37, 18.9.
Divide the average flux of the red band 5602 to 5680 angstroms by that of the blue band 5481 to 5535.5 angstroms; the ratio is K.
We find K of 1.0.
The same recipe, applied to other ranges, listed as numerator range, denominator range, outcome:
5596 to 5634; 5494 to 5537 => 1.09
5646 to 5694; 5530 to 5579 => 0.92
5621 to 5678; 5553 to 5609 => 0.92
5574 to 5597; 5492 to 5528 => 1.14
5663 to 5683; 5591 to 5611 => 0.87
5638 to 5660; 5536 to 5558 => 0.92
